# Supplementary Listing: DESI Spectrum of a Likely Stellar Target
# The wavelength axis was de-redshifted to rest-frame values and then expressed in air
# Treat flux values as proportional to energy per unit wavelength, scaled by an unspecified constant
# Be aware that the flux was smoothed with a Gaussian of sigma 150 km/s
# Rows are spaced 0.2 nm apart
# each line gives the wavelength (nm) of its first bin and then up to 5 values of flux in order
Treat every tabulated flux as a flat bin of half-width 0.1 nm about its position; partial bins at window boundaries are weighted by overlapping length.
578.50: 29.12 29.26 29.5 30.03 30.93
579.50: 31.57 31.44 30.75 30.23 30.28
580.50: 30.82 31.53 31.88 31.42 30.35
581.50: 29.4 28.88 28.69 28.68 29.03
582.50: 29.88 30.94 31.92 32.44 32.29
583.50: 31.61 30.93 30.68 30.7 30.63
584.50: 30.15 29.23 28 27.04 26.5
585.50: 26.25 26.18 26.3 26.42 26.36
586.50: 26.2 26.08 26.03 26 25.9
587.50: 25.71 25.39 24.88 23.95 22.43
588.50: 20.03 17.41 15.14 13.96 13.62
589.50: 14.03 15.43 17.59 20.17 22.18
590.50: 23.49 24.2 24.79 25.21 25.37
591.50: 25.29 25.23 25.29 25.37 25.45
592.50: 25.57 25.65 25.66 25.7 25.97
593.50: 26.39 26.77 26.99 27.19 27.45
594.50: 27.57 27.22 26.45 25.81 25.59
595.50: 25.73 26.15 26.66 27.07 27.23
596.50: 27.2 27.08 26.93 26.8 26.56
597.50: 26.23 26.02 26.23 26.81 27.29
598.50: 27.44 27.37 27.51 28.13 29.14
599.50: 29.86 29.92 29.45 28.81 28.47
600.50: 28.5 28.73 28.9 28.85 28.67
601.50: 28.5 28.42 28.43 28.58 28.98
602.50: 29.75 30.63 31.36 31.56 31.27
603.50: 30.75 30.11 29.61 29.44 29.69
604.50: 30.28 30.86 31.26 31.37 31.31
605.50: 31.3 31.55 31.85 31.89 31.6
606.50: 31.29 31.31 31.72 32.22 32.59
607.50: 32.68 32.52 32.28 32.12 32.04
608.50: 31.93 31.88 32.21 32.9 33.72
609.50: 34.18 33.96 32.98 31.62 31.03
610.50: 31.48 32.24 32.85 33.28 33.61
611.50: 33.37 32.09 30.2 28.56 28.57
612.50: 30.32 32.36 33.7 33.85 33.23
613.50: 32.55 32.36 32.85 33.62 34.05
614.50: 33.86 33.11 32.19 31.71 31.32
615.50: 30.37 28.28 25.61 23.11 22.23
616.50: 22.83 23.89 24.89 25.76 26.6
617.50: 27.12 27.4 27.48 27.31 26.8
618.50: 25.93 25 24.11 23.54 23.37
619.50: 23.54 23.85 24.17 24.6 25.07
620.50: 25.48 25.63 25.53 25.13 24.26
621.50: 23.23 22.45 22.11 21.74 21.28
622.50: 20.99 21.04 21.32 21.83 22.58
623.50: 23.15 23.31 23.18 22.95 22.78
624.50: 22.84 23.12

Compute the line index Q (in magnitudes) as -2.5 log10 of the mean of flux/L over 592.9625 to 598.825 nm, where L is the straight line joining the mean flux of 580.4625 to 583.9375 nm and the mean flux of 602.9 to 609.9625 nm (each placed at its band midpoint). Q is 0.17 mag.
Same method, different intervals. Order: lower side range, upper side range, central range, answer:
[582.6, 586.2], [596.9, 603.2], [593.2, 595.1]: 0.08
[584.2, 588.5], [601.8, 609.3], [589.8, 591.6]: 0.18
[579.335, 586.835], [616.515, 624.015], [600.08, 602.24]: -0.07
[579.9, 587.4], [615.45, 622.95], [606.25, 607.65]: -0.22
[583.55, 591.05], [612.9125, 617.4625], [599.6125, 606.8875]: -0.11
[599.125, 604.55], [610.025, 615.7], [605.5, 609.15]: -0.04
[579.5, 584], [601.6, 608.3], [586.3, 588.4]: 0.21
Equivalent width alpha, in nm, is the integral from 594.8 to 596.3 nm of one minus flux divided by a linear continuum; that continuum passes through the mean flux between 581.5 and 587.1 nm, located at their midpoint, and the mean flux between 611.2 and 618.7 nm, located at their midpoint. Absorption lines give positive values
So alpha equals 0.14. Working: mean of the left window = 28.8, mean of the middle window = 26.3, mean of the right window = 29.5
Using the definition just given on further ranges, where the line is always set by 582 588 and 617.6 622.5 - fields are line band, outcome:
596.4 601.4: -0.208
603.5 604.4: -0.124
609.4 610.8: -0.381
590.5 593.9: 0.249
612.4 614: -0.472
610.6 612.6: -0.482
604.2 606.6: -0.472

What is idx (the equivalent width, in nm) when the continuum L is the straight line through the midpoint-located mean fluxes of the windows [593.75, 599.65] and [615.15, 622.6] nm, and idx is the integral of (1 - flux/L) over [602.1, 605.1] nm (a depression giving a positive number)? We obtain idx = -0.45 nm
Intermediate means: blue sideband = 27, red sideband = 25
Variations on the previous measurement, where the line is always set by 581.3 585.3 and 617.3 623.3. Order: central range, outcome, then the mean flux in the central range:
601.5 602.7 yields -0.09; 29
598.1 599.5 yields -0.02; 27.9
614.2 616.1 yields -0.44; 30.7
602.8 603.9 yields -0.17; 30.9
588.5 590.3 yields 0.78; 16.5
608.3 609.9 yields -0.43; 32.9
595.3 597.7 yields 0.11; 26.6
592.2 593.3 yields 0.11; 25.6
